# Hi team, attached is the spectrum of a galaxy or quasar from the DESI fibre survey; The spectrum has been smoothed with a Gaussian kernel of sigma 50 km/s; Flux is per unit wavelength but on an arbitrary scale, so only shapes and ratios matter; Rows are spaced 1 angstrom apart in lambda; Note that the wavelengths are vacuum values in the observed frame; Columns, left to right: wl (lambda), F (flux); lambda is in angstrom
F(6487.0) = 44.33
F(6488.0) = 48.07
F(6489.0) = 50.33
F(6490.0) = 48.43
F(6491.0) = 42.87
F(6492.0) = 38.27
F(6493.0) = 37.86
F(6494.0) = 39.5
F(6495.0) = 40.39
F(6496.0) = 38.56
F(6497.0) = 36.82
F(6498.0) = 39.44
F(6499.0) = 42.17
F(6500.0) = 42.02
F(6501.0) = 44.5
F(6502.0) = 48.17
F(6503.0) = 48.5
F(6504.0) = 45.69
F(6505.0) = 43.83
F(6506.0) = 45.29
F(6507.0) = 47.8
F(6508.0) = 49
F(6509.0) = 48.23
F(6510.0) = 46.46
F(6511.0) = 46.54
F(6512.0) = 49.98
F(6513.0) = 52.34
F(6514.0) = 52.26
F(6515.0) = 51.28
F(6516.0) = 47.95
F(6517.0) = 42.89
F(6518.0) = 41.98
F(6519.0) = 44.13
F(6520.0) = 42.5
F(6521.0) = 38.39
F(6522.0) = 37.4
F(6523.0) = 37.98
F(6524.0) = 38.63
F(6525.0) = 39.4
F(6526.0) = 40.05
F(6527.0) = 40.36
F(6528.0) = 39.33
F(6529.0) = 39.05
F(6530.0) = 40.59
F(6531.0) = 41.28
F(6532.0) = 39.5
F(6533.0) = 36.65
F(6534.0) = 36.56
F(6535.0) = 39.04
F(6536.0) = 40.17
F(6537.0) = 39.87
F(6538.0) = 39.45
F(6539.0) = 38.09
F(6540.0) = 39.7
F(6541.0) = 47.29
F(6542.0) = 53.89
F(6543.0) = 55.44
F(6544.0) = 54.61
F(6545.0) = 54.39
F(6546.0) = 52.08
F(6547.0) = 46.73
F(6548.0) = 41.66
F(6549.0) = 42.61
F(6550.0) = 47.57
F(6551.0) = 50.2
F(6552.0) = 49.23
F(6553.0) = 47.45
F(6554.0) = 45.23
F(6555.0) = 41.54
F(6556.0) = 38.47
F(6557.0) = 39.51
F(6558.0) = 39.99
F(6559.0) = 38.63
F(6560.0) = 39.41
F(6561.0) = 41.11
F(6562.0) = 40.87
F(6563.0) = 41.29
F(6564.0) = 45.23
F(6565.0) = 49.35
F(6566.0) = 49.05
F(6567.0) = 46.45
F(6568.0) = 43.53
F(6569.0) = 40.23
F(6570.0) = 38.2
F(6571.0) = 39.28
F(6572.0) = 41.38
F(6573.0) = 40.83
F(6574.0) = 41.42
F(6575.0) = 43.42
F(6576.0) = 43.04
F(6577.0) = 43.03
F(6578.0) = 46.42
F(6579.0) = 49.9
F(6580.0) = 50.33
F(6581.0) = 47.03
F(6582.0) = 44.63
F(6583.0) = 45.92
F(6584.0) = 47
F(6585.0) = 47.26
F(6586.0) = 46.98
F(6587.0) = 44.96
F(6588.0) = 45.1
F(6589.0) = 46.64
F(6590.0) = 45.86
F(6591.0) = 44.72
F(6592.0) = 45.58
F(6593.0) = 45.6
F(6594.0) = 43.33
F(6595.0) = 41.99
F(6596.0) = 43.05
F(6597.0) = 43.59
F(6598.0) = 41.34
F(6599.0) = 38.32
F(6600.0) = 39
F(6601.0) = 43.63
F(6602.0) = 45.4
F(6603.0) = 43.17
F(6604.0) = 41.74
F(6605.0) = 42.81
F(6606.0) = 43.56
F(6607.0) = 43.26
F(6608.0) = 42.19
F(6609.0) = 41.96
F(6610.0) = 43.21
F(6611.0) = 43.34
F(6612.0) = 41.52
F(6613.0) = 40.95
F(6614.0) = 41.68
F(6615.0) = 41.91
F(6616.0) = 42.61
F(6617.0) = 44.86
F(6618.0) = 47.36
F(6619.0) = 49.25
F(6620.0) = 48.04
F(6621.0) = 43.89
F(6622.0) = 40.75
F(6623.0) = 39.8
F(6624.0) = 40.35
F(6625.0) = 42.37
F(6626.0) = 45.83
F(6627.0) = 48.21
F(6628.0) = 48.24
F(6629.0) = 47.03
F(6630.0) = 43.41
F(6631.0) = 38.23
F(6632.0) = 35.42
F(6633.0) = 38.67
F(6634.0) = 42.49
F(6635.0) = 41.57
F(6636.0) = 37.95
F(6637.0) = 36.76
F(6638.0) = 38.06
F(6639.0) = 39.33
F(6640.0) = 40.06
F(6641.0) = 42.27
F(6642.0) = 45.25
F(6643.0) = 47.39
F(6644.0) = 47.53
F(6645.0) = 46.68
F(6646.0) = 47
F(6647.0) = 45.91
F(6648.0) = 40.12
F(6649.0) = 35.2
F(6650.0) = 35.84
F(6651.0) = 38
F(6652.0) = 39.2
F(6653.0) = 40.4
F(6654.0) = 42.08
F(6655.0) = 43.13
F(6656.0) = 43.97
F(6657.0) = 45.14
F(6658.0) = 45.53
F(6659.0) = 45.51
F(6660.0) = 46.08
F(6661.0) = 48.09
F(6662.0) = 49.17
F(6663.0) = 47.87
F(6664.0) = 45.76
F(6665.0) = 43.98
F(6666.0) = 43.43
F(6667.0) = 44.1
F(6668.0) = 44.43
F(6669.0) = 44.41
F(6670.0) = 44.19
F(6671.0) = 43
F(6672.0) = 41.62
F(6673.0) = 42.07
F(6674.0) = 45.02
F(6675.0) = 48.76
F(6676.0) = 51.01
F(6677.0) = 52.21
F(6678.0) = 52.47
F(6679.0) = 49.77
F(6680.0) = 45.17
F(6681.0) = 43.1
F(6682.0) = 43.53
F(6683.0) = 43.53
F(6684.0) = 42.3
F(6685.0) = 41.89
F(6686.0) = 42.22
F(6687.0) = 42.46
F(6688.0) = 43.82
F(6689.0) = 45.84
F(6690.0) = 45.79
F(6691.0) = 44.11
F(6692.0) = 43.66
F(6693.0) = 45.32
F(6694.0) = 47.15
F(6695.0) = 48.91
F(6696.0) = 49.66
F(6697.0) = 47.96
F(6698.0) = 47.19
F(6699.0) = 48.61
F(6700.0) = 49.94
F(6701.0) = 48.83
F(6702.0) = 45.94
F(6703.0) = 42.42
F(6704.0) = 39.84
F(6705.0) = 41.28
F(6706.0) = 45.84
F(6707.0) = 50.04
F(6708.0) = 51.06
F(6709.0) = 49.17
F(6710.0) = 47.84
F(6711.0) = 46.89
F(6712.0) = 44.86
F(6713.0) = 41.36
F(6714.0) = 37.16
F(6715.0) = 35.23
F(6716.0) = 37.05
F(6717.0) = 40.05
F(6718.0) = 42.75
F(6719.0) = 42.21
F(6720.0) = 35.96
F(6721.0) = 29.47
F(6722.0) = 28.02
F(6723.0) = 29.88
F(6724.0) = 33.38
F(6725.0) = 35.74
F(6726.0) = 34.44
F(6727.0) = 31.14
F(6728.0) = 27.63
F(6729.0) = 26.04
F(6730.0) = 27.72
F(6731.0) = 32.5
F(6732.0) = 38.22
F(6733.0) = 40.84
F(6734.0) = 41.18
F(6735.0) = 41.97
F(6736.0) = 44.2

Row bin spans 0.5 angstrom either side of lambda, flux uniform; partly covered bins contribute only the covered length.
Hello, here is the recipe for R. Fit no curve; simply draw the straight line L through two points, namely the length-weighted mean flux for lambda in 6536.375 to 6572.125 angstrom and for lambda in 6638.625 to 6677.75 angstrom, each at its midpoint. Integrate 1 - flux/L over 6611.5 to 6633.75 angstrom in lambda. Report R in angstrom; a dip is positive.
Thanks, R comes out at 0.54 angstrom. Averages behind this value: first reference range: 44.4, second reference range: 44.2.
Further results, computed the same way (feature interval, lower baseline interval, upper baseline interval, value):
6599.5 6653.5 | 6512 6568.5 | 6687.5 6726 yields 0.97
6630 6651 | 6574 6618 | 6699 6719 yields 1.43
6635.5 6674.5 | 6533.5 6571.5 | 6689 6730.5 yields -0.86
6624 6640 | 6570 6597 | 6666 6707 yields 1.27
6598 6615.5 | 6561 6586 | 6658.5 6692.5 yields 0.97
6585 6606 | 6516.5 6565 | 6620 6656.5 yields -0.70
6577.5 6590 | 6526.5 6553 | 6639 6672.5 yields -0.82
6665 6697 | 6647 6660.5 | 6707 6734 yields -4.30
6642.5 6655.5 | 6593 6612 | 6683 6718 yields 0.41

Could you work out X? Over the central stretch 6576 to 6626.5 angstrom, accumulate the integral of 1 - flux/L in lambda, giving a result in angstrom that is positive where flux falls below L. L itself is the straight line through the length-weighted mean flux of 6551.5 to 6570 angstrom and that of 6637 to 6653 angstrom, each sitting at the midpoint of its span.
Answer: -2.01 angstrom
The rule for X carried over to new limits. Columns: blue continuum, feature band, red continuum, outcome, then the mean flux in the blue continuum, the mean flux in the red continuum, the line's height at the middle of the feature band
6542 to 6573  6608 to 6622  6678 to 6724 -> 0.2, 44.8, 43.4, 44.2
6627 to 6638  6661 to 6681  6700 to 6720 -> -1.8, 41.2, 43.6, 42.4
